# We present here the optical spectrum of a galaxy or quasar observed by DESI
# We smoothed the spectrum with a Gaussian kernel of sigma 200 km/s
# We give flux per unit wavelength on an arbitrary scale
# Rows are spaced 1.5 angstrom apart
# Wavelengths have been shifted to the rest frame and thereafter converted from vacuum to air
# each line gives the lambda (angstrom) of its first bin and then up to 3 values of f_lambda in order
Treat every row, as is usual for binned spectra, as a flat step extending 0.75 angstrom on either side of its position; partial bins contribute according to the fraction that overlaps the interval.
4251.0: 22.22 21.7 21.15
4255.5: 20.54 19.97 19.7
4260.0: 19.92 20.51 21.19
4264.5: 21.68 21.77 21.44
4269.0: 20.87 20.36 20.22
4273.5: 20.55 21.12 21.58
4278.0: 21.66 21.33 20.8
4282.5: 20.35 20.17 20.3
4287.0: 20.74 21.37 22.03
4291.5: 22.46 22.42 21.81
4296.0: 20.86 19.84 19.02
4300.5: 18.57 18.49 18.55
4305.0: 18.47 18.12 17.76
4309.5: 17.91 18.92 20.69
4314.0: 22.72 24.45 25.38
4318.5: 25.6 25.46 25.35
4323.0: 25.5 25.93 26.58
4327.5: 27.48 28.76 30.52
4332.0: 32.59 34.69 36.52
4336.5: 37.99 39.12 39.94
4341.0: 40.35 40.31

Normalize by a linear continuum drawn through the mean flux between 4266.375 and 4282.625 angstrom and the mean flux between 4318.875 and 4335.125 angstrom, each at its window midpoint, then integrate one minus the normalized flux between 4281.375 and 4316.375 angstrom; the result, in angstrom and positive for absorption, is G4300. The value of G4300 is 5.9 angstrom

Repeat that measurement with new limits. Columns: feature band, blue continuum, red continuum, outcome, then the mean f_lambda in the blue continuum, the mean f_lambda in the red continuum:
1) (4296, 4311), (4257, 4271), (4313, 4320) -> 3.1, 20.8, 24.5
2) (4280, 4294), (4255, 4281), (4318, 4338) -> 1.5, 20.8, 29.9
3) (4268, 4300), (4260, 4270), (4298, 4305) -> -1.8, 21.1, 18.7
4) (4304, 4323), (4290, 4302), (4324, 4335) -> 2.8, 20.7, 30.1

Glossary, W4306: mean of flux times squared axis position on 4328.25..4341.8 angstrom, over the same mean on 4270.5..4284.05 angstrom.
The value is 1.75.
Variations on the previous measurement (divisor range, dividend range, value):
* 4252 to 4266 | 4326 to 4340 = 1.68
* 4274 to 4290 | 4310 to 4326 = 1.16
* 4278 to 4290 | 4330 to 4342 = 1.80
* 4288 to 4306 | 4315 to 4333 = 1.35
